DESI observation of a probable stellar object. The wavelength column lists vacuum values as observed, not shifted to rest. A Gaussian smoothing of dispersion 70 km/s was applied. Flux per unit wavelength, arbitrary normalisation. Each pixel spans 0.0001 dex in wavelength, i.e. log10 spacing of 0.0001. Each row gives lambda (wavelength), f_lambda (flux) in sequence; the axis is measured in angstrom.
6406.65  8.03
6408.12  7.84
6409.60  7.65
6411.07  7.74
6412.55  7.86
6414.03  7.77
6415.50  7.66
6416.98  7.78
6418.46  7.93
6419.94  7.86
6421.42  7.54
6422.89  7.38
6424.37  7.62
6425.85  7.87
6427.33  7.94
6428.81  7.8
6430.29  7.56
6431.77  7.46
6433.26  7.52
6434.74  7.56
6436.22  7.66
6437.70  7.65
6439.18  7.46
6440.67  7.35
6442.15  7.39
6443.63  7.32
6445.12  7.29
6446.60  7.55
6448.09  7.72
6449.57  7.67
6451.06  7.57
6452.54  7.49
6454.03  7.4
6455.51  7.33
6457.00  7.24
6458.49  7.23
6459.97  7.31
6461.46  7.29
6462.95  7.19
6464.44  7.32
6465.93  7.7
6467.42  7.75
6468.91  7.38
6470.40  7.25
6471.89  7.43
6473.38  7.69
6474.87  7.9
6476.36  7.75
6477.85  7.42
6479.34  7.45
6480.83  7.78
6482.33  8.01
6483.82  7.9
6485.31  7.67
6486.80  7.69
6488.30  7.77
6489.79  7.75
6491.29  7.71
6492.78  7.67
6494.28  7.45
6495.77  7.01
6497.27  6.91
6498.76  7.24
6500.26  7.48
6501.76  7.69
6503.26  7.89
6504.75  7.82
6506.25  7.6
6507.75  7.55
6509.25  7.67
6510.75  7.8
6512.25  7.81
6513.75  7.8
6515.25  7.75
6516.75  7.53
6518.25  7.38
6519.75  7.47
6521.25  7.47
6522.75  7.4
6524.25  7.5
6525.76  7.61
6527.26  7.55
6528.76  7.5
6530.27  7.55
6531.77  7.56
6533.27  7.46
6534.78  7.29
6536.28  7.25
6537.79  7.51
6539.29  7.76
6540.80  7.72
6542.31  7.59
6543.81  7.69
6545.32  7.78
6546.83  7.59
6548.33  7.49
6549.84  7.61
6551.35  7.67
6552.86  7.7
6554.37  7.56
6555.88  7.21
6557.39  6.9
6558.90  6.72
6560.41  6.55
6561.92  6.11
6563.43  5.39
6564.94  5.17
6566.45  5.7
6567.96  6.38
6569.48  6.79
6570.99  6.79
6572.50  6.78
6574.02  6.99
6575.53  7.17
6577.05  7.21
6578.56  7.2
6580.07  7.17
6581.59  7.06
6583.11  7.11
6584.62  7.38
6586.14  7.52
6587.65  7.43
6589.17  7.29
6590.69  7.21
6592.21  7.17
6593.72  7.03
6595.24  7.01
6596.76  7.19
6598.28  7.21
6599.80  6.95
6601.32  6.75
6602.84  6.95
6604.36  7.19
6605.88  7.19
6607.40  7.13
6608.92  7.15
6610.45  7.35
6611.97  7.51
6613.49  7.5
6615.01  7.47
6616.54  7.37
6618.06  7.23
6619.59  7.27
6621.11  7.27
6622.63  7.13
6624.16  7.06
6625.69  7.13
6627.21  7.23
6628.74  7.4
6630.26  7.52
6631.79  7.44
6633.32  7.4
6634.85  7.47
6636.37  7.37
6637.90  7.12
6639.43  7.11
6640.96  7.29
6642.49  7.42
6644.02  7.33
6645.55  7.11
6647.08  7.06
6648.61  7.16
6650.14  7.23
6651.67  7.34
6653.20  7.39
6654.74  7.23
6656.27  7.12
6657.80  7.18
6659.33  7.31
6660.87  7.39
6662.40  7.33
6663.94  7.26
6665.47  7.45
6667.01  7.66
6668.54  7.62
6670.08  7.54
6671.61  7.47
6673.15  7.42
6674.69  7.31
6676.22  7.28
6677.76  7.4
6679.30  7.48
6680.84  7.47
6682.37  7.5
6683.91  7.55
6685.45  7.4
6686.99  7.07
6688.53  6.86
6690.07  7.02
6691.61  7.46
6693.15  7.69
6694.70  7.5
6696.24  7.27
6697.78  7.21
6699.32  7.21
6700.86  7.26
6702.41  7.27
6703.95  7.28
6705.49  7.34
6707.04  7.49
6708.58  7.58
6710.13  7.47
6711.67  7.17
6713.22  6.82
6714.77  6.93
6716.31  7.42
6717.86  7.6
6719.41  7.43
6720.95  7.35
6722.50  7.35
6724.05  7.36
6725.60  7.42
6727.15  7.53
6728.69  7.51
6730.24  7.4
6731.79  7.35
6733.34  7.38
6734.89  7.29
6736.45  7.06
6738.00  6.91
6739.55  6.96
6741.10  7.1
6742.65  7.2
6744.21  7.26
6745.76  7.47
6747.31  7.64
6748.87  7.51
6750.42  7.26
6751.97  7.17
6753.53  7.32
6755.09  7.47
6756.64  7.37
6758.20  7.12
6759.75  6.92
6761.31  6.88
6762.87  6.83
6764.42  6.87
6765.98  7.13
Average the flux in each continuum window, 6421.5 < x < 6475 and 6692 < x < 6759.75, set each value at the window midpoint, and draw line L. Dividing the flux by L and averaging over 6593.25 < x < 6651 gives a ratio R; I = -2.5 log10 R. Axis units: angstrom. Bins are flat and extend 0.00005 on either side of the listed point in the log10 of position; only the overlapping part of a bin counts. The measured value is 0.02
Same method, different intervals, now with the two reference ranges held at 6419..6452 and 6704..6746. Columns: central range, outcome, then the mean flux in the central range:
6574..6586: 0.04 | 7.19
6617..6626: 0.03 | 7.19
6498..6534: -0.01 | 7.59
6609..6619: 0.00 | 7.38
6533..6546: -0.01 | 7.56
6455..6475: 0.02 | 7.41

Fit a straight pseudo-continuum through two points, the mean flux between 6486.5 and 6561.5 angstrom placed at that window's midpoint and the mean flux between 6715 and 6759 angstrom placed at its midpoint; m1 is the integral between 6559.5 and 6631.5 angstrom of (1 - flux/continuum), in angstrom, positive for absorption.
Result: 4.1 angstrom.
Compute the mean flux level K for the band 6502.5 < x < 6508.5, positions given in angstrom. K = 7.72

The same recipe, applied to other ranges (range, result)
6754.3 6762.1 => 7.15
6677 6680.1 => 7.43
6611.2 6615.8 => 7.49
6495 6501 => 7.17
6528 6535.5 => 7.47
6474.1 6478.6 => 7.7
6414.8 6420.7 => 7.8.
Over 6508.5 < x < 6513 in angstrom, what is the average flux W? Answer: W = 7.76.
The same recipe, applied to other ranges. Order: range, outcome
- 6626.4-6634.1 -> 7.4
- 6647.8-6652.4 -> 7.25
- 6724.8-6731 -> 7.47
